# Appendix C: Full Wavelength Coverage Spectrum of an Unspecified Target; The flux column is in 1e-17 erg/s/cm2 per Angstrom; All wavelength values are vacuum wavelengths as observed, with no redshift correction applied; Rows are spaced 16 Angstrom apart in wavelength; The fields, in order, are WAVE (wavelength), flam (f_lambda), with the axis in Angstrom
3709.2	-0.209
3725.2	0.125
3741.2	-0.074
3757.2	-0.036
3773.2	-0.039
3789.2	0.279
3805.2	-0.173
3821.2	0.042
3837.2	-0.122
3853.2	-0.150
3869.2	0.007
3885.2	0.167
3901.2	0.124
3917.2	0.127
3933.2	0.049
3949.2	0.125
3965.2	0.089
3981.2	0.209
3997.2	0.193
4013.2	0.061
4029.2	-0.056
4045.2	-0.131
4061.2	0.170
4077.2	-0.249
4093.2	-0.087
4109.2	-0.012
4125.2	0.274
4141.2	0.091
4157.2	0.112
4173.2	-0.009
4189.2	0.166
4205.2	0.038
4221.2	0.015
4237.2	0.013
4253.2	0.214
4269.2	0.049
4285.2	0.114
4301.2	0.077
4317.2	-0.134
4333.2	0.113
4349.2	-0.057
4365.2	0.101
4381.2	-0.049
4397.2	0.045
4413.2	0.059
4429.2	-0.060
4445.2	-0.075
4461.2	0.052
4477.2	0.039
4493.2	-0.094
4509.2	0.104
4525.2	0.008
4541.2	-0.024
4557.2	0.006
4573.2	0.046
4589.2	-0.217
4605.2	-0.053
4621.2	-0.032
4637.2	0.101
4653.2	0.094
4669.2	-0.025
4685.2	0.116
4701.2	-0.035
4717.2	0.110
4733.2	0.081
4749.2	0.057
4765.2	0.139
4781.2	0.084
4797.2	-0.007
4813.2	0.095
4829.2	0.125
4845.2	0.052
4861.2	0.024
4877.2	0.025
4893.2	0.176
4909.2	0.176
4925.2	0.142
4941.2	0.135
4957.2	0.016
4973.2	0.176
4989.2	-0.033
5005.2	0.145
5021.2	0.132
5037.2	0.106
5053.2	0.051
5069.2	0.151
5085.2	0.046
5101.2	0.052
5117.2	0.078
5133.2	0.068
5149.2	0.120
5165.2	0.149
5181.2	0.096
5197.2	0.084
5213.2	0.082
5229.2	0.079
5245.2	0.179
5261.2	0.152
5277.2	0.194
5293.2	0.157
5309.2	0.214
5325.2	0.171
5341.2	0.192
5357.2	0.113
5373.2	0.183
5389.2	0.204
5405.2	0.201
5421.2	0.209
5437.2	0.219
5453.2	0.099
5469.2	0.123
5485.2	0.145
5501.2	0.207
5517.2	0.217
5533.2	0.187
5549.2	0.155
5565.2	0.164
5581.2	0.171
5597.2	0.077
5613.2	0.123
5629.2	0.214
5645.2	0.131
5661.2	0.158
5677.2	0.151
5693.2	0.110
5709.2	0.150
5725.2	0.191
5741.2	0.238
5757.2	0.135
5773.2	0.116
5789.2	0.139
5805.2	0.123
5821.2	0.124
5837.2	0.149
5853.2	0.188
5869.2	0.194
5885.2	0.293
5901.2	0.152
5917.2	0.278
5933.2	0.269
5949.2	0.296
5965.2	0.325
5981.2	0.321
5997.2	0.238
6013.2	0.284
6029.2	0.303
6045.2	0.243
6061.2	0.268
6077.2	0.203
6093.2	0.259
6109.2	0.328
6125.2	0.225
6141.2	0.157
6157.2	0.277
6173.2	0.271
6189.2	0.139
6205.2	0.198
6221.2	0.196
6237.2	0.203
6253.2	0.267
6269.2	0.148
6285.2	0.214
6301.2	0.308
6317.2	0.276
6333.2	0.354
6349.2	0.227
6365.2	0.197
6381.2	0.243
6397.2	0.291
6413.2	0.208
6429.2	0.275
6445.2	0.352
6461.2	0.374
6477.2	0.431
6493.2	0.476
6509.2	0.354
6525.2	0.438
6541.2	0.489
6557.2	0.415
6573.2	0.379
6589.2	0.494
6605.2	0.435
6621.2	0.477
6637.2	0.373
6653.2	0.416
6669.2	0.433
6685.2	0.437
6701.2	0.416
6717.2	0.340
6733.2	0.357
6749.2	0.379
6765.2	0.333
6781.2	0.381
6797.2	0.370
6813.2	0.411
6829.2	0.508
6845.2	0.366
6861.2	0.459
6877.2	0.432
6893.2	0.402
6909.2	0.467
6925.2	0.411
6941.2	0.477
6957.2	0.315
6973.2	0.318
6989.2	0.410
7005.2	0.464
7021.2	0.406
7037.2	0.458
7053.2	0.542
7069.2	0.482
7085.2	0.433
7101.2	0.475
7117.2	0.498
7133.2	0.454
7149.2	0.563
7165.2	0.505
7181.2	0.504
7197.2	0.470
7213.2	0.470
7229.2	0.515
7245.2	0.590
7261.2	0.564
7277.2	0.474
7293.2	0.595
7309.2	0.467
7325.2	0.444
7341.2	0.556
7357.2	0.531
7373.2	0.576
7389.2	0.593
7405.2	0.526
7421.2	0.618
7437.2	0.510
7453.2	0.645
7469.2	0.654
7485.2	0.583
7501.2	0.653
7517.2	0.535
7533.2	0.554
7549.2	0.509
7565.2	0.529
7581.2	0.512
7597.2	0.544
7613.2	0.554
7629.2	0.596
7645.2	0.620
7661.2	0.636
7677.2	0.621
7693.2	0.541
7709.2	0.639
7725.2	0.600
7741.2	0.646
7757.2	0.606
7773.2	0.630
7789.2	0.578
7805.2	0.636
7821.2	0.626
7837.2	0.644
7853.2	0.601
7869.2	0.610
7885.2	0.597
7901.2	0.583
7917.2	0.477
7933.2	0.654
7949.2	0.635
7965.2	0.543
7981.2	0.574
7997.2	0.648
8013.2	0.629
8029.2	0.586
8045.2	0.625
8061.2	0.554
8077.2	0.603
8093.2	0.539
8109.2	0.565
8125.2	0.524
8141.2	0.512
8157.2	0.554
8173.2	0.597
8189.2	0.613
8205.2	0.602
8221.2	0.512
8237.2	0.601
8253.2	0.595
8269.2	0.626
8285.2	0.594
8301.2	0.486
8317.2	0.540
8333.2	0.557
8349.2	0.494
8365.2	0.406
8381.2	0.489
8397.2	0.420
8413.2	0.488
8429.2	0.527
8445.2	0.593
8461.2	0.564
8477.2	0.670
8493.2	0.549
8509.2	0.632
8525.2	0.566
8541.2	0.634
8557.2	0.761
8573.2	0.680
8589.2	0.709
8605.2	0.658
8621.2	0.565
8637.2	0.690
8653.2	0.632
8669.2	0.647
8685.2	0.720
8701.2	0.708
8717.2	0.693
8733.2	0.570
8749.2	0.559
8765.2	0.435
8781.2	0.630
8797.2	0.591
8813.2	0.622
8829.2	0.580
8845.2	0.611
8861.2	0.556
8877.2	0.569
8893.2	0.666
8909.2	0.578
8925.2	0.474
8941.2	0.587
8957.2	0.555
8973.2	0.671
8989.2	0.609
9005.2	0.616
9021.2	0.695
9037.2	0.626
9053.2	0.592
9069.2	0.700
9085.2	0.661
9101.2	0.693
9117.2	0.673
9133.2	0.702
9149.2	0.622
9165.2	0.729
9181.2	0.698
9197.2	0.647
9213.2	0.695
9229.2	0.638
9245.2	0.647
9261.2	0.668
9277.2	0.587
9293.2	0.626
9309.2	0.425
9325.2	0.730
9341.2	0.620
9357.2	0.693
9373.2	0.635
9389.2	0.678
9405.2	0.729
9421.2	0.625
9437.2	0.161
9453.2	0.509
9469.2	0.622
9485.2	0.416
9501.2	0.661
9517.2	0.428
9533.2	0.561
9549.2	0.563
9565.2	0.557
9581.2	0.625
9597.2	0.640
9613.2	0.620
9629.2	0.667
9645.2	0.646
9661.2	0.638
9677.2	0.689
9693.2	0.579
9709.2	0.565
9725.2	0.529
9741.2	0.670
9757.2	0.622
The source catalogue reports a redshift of 0.62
